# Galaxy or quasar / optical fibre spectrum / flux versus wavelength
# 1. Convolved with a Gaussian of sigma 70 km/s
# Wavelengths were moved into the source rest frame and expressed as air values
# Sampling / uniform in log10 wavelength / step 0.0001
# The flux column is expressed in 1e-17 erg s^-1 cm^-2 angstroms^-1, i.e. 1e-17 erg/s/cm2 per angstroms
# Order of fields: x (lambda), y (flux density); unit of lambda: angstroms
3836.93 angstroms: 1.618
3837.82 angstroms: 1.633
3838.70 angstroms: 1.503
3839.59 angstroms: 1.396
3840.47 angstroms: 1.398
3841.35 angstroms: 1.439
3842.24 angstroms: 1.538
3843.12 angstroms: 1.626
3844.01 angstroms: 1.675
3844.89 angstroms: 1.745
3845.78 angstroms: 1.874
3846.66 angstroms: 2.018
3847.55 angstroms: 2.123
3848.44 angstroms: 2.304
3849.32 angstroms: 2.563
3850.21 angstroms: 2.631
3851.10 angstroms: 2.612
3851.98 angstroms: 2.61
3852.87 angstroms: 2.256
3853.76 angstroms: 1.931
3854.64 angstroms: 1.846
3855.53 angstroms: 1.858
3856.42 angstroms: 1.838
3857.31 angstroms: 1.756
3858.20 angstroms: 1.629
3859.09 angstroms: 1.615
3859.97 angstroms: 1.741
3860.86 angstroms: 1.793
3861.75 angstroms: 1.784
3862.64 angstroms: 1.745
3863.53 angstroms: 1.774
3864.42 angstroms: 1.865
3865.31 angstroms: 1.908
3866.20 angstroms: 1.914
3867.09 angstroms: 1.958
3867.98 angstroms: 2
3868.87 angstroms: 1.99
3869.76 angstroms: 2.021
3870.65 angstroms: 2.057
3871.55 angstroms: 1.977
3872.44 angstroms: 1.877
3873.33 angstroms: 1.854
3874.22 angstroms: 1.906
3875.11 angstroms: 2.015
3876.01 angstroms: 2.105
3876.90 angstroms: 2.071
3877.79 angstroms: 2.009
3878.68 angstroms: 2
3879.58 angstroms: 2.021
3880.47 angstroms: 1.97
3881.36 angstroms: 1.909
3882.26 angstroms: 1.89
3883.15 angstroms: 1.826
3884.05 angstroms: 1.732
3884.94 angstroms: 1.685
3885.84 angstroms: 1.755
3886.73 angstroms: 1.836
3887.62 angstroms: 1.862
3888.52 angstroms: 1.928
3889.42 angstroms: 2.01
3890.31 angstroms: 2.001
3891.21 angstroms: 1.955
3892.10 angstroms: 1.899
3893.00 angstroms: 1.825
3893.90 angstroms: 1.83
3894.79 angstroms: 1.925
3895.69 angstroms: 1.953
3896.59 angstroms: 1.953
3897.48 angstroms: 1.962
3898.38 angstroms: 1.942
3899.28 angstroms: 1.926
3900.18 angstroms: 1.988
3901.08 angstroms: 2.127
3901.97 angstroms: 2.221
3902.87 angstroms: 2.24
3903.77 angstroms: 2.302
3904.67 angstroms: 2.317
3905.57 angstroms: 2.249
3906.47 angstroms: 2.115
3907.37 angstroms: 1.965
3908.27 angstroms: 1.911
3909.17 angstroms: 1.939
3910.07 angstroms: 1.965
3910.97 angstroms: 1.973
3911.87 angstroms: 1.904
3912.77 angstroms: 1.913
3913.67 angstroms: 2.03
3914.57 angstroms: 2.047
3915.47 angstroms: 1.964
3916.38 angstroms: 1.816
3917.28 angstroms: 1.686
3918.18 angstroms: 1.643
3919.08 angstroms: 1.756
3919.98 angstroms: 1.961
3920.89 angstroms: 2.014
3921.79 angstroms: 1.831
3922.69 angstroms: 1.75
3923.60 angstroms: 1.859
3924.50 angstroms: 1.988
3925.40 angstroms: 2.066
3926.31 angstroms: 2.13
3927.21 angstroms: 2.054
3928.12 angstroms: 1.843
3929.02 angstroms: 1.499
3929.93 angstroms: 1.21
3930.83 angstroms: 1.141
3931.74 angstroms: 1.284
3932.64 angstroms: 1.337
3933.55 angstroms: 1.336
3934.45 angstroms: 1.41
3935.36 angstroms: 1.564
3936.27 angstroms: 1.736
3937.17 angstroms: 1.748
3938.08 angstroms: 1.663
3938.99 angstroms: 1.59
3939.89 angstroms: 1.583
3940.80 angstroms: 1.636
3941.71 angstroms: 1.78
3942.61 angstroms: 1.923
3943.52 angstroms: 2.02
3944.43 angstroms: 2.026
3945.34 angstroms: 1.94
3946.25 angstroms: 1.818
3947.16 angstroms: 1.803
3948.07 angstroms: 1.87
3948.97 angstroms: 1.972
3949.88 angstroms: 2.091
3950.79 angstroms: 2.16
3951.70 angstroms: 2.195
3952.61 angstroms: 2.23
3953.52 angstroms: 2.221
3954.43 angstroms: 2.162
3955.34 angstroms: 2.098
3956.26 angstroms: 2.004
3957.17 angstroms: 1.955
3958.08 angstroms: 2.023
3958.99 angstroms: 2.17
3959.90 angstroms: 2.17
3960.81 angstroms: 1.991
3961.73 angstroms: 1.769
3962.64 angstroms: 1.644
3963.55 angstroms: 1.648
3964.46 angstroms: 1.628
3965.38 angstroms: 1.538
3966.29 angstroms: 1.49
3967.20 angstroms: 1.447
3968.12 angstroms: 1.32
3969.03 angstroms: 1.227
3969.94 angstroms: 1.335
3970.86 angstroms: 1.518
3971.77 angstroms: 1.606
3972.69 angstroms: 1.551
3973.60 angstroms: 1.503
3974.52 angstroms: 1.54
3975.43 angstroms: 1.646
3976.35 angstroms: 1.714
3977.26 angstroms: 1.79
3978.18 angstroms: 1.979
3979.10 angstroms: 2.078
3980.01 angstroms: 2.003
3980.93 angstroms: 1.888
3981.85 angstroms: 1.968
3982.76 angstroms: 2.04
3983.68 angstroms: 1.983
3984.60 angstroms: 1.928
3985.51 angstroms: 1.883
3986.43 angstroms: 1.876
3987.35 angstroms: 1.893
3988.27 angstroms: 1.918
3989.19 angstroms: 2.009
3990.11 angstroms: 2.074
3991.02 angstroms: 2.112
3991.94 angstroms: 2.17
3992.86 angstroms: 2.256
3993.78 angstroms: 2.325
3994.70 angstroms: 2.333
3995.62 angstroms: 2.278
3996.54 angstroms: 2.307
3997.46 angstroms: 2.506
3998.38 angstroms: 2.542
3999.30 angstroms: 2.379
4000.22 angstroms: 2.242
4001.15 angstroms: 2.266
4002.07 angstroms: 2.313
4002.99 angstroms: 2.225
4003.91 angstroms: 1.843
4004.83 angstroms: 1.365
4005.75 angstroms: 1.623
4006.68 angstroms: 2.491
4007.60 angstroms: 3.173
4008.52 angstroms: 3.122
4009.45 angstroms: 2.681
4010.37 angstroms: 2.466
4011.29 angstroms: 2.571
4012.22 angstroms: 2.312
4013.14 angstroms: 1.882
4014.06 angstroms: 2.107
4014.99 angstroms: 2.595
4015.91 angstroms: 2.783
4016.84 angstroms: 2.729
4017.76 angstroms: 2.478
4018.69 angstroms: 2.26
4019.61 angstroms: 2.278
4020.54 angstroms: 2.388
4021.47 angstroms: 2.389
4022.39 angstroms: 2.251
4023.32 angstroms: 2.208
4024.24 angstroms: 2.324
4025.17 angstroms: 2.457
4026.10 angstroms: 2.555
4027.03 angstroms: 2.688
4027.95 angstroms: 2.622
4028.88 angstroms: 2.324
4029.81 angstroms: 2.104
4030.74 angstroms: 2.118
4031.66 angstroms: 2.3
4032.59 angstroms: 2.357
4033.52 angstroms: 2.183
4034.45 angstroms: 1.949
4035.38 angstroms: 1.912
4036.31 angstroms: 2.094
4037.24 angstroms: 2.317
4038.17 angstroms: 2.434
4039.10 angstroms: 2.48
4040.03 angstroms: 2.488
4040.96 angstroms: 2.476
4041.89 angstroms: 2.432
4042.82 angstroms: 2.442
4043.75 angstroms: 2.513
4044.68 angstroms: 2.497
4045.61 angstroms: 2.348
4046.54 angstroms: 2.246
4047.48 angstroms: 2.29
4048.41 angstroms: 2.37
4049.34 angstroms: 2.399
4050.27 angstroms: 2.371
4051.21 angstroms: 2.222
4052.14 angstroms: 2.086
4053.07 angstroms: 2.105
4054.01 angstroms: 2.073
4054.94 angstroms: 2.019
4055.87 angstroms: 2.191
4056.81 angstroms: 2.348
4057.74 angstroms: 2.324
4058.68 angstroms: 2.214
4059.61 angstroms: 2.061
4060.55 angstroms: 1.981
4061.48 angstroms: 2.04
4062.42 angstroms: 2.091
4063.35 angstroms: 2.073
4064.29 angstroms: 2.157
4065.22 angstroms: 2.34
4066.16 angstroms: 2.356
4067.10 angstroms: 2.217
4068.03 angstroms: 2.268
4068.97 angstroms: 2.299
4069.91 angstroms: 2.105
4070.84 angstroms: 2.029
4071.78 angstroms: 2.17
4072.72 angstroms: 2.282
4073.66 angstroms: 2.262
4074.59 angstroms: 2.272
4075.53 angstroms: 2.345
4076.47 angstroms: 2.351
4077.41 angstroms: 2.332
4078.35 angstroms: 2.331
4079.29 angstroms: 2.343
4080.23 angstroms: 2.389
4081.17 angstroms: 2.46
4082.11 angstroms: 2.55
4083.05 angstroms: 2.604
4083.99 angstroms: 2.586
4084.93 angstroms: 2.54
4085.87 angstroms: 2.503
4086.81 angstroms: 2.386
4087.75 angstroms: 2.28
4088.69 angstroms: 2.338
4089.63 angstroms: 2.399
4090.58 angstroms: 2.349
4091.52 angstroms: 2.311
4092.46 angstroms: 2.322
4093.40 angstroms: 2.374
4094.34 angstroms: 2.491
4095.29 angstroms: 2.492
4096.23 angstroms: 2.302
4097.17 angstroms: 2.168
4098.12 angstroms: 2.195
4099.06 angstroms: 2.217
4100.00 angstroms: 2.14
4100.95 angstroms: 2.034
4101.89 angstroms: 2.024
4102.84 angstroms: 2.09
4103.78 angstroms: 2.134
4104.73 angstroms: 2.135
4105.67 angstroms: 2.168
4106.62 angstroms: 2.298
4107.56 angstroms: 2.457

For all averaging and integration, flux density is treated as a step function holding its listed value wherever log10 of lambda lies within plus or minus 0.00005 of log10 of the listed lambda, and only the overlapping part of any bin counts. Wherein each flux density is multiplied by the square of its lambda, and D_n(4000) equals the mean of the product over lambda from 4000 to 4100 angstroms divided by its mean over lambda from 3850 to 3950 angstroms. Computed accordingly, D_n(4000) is 1.32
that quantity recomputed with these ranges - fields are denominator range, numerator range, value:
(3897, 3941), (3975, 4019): 1.24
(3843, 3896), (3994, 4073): 1.28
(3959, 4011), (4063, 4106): 1.22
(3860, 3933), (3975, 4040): 1.24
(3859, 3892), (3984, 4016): 1.26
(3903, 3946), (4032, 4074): 1.31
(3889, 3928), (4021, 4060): 1.25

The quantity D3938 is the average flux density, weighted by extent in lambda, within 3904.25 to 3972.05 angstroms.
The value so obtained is 1.82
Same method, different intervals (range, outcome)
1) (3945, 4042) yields 2.11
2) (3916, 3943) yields 1.69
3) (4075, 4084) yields 2.42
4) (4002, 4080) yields 2.3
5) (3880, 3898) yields 1.89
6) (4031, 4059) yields 2.28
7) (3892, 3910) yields 2.03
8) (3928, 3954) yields 1.75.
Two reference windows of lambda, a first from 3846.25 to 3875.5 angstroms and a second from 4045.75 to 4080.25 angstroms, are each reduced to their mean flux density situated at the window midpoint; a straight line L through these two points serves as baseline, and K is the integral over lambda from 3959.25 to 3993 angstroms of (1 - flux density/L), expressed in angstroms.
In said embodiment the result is 5.4 angstroms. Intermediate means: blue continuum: 1.99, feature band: 1.79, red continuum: 2.22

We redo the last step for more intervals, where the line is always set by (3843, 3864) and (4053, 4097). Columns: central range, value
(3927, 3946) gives 4.21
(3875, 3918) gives 1.54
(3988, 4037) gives -2.33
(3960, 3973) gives 3.46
